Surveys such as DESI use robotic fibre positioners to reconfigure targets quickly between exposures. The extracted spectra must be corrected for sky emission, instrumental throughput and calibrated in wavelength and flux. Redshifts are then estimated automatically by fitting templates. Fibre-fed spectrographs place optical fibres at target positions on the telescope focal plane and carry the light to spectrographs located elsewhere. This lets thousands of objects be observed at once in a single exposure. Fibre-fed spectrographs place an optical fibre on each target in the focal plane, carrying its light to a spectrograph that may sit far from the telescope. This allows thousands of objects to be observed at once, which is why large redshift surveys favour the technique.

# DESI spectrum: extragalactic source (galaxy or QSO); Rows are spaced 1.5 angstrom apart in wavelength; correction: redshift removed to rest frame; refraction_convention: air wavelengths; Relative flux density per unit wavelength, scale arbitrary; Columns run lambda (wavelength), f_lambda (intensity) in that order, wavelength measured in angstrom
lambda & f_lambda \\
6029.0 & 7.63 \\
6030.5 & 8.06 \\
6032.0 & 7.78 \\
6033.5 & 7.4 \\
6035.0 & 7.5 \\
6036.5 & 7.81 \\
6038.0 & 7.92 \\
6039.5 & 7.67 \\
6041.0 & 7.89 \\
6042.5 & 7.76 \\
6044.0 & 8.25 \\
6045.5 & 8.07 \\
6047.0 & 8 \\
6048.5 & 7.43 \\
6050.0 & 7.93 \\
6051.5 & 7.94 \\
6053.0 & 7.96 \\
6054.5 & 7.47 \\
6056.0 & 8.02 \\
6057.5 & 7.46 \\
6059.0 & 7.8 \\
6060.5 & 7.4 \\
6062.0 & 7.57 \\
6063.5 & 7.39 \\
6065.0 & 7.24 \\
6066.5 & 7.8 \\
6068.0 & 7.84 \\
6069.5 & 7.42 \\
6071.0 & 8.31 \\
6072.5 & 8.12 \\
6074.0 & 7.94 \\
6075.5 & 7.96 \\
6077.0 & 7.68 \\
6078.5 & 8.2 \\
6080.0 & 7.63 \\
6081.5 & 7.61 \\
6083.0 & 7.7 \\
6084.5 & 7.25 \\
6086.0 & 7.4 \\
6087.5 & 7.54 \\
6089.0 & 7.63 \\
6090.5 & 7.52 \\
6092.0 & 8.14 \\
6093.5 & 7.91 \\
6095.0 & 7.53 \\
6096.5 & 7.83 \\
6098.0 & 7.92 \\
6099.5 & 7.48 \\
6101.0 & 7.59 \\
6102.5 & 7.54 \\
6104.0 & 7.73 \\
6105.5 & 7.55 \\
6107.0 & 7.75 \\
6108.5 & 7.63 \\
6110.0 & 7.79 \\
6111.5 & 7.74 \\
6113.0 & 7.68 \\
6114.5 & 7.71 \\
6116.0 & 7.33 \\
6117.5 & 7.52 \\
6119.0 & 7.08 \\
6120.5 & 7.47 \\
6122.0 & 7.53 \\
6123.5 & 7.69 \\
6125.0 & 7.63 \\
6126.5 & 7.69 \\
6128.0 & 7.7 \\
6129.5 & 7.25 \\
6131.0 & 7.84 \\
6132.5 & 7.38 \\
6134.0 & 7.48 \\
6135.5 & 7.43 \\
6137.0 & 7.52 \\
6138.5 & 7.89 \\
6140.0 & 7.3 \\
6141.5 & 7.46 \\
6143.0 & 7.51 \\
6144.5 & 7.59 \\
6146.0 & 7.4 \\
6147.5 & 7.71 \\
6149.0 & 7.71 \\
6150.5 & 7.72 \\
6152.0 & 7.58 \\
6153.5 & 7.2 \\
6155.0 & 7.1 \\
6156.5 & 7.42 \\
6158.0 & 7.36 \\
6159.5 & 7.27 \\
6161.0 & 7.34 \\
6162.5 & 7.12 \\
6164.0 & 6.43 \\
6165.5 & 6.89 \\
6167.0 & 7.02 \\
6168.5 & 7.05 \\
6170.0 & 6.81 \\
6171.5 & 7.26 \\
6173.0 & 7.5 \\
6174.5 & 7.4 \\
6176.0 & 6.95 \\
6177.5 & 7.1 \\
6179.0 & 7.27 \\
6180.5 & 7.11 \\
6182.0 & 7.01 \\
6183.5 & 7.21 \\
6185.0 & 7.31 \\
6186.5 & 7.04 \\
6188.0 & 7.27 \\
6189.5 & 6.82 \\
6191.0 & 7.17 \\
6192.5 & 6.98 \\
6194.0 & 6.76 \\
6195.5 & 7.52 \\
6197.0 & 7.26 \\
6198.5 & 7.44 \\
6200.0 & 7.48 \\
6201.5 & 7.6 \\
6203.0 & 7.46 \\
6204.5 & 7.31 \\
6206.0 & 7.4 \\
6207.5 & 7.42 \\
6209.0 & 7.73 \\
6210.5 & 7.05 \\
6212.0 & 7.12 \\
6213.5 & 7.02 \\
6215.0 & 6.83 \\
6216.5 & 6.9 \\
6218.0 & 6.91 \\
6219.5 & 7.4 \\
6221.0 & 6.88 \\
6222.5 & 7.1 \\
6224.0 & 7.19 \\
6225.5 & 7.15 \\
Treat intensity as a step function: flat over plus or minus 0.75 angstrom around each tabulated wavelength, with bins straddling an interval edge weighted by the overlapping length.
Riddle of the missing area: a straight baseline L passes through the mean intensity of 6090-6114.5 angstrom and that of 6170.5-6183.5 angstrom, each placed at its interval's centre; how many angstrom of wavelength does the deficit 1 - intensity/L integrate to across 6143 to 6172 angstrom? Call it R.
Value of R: 0.2 angstrom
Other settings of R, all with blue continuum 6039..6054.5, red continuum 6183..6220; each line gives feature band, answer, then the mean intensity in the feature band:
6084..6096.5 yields 0.1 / 7.64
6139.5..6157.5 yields -0.1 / 7.48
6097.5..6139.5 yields -0.1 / 7.59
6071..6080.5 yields -0.3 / 7.96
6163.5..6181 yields 0.6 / 7.07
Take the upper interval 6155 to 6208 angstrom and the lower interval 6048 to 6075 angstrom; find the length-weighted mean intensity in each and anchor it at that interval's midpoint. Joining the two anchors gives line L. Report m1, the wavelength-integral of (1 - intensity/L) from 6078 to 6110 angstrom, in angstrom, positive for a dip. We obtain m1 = -0.36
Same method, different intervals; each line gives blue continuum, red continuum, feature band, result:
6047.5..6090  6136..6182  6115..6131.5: -0.1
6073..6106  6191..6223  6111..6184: 0.9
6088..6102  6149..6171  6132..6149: -0.4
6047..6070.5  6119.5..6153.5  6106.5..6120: 0.0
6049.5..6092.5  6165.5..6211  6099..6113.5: -0.2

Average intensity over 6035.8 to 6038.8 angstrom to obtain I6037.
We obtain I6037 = 7.86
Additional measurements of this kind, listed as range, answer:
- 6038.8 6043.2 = 7.77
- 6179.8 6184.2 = 7.11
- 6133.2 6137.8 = 7.48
